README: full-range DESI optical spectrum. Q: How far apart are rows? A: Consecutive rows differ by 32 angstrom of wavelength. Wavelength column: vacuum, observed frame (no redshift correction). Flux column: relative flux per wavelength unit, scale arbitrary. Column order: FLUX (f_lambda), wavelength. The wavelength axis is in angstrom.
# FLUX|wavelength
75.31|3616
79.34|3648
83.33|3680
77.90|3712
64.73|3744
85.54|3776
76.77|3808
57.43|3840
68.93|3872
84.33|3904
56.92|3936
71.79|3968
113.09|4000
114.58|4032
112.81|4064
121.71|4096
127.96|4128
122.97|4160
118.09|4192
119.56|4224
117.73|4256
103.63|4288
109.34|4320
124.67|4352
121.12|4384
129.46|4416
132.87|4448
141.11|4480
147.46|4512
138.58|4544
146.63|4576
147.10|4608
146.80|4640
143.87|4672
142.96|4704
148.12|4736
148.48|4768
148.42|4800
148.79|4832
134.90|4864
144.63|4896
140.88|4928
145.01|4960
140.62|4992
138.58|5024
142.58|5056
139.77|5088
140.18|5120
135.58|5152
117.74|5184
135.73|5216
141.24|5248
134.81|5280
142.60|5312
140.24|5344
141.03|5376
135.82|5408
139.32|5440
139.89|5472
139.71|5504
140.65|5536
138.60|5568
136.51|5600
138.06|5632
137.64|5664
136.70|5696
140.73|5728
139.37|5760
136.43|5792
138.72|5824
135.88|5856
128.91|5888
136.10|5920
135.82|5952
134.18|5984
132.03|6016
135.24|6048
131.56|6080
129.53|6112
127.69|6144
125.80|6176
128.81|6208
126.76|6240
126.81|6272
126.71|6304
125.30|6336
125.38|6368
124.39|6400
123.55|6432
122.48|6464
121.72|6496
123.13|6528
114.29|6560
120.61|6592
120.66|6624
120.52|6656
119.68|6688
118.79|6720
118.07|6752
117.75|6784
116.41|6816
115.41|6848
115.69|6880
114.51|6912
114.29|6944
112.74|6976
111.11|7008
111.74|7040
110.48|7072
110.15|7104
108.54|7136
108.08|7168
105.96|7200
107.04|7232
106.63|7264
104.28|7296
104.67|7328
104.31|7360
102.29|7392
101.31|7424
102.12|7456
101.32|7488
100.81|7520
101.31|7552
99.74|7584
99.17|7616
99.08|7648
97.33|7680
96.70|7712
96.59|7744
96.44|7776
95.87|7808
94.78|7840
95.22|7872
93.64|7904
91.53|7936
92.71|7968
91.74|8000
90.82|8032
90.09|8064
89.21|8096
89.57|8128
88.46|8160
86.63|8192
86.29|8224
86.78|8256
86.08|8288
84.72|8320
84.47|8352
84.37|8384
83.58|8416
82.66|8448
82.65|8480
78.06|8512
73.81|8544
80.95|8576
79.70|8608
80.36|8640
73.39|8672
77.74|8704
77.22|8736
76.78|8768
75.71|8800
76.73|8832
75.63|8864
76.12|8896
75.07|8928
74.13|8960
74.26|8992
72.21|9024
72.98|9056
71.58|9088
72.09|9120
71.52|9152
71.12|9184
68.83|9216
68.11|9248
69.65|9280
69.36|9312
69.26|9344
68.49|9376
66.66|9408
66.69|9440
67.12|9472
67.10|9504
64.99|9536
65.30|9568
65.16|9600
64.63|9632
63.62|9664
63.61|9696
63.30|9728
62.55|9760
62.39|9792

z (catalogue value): 0.00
